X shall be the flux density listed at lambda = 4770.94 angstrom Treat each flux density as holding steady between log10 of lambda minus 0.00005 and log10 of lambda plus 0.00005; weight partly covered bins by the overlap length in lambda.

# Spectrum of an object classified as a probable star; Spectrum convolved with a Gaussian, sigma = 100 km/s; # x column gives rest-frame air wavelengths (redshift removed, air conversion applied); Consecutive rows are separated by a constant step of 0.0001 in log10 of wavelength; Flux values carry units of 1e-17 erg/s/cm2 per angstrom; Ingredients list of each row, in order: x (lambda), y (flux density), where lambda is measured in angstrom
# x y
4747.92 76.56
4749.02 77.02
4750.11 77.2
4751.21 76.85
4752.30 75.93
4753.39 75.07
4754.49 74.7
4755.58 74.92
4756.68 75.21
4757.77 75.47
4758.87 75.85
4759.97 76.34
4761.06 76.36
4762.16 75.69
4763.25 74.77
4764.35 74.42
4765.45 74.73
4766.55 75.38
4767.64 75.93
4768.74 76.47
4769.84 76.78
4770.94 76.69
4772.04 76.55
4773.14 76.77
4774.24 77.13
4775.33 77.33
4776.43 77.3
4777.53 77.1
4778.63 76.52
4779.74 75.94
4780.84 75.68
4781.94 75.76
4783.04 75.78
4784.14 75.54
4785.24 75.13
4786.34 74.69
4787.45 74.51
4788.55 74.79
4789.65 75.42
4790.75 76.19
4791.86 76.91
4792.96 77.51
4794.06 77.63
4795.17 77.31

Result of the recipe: 76.69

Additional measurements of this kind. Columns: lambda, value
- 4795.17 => 77.31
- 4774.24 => 77.13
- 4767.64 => 75.93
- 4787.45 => 74.51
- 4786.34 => 74.69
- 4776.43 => 77.3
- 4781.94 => 75.76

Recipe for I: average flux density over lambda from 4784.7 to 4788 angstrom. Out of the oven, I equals 74.7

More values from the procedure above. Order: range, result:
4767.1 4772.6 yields 76.4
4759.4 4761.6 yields 76.4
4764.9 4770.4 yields 75.8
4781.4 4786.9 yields 75.4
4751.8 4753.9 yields 75.7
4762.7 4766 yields 74.6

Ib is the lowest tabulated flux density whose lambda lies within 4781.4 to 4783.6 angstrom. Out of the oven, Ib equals 75.76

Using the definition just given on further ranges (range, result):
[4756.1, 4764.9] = 74.42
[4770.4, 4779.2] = 76.52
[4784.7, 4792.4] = 74.51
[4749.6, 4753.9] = 75.07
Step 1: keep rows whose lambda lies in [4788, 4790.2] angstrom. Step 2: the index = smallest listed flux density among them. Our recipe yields 74.79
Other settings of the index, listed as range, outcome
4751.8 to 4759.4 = 74.7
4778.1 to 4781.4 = 75.68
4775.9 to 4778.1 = 77.1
